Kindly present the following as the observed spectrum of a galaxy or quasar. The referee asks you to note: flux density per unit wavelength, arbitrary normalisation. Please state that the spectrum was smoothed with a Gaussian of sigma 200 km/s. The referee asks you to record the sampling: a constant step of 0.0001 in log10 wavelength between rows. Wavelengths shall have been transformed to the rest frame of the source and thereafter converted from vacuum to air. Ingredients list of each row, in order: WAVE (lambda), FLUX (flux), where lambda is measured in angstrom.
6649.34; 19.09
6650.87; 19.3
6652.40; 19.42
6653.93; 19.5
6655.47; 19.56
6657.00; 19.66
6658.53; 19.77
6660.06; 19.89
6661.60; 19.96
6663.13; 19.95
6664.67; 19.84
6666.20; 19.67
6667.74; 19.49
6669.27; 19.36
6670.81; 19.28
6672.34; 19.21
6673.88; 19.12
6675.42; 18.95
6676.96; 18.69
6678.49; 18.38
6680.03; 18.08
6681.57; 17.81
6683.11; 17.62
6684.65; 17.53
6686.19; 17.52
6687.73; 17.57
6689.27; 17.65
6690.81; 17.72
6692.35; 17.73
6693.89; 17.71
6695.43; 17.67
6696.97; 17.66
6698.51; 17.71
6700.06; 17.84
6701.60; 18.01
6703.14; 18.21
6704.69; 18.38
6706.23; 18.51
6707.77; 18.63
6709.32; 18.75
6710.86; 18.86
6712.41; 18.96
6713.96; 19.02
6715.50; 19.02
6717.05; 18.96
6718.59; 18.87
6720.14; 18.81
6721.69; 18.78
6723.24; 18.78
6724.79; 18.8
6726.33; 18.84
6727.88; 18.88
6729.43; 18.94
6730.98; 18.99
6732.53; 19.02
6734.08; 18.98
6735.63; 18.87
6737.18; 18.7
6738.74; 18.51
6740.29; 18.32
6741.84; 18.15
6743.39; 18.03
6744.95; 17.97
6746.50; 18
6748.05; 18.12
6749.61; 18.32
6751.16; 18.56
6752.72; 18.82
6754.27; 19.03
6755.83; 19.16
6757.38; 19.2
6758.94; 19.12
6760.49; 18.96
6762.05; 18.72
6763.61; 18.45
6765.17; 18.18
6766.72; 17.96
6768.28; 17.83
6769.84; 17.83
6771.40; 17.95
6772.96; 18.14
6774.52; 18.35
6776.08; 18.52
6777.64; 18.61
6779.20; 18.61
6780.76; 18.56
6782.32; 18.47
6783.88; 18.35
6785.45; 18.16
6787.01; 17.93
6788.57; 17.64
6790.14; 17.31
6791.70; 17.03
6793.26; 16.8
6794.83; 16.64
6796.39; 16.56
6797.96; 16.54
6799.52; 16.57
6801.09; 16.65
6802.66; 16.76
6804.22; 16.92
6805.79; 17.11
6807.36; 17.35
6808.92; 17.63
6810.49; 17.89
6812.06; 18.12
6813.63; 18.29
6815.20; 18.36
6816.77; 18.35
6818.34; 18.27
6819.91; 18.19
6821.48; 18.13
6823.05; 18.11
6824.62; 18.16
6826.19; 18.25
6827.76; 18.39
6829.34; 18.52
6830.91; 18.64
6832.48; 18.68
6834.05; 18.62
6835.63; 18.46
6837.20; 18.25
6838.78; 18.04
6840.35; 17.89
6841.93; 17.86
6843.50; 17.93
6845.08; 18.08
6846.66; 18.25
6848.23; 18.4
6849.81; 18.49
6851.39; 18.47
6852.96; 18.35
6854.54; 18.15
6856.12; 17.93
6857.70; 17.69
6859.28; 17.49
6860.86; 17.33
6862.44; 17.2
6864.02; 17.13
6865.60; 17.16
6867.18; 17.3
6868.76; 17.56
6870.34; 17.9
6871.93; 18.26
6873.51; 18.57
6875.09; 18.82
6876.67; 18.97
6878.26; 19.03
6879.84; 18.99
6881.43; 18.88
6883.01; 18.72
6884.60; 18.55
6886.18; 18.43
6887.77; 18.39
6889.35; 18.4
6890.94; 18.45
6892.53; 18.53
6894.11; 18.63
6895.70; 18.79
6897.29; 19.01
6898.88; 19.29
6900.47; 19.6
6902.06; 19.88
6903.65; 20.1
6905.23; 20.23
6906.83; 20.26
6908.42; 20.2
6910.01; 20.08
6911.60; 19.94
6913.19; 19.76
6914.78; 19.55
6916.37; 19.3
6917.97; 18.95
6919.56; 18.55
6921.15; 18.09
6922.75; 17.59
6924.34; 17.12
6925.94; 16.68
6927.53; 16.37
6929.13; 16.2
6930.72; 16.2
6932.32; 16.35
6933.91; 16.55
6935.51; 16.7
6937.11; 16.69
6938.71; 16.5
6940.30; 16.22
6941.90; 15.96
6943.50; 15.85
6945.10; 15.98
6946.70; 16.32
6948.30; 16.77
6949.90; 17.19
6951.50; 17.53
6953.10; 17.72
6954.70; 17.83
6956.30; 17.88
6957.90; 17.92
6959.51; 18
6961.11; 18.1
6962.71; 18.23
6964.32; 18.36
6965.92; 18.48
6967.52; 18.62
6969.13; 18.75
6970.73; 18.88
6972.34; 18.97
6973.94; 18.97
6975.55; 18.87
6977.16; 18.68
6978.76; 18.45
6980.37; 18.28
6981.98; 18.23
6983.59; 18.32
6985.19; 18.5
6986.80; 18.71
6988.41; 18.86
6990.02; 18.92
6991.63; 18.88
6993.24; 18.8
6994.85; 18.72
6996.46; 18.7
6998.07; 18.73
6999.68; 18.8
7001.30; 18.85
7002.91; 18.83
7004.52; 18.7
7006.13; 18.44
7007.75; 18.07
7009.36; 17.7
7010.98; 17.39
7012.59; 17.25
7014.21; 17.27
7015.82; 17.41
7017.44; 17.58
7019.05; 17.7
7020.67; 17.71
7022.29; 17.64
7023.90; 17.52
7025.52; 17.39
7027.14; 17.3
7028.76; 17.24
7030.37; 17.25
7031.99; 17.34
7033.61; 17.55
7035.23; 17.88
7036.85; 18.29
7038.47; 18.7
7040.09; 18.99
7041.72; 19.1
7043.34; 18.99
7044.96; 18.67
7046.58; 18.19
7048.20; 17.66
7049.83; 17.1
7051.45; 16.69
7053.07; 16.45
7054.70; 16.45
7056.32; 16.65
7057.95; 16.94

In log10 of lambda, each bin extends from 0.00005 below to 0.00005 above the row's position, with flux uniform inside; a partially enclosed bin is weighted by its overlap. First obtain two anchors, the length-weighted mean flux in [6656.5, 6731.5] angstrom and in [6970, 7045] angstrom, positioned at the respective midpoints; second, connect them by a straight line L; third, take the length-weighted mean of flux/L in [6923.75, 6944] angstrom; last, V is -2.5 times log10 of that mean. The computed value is 0.12 mag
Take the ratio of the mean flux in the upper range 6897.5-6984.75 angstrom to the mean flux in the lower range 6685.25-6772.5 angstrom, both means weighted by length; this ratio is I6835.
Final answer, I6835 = 0.98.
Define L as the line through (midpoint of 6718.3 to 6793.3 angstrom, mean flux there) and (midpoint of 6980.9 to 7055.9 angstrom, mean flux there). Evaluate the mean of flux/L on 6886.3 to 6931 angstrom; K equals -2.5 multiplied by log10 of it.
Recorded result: -0.032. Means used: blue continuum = 18.4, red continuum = 18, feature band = 18.7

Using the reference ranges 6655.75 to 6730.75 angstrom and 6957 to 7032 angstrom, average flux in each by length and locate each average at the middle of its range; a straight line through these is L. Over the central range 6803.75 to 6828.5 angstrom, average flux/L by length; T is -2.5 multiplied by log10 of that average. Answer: 0.03 mag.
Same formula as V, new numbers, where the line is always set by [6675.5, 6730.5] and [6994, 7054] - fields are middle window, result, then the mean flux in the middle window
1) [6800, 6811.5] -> 0.06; 17.2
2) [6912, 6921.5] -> -0.06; 19.1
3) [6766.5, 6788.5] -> 0.00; 18.2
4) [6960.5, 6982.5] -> -0.03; 18.6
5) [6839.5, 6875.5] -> 0.01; 17.9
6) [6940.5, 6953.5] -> 0.09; 16.6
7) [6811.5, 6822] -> 0.00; 18.2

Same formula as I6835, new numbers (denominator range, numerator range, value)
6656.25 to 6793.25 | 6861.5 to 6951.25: 0.98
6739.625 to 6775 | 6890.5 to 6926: 1.04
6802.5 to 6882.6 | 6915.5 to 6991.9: 0.98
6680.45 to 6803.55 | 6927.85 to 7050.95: 0.98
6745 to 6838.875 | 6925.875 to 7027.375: 0.99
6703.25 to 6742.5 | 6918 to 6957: 0.90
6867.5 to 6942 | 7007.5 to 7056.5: 0.96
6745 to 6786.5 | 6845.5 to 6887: 0.98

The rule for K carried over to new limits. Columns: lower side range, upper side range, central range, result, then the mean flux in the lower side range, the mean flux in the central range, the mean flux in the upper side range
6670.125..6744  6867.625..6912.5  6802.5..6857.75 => 0.04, 18.4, 18.1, 19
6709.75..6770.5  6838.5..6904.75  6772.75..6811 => 0.06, 18.7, 17.6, 18.4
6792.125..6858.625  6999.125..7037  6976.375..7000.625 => -0.05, 17.9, 18.6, 17.8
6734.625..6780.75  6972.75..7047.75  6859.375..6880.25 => 0.02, 18.5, 18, 18.2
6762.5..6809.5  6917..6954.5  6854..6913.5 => -0.09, 17.7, 18.7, 16.9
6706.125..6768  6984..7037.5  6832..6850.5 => 0.01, 18.7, 18.2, 18.1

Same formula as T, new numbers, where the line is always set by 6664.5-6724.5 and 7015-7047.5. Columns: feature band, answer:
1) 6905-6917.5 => -0.10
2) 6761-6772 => 0.01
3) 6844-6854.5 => -0.01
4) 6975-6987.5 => -0.03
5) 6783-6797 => 0.06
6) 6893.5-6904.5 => -0.07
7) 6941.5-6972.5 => 0.02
